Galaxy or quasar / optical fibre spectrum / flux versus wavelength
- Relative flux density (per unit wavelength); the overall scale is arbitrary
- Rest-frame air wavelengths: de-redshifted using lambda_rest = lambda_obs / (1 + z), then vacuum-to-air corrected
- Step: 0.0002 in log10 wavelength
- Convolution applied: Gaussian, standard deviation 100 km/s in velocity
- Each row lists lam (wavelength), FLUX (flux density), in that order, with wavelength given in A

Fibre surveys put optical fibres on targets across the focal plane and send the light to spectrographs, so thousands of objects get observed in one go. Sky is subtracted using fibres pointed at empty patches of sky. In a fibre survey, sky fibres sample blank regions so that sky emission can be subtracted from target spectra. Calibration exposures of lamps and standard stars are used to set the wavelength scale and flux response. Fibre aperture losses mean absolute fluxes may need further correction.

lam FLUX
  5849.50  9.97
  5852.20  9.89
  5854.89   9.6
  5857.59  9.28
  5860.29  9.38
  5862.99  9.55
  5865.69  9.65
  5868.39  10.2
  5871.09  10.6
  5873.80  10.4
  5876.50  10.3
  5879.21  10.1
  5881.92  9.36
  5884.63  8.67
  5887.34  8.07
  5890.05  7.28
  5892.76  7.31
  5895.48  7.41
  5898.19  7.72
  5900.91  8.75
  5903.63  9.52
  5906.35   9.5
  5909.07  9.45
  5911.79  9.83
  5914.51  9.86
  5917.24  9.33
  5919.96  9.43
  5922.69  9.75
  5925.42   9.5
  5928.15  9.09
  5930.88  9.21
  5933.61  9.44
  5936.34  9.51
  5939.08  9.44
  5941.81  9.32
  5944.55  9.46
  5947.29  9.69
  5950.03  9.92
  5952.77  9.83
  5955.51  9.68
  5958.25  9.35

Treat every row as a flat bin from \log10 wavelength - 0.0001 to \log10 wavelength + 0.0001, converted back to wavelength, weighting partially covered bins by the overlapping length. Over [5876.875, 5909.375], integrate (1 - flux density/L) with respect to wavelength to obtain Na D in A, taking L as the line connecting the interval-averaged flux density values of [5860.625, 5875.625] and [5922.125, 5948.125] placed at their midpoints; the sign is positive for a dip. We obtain 4.0 A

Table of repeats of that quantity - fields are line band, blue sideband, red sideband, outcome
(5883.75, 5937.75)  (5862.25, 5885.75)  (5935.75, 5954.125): 4.43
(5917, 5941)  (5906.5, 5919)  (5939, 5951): 0.43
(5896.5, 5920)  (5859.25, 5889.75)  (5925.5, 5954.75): 0.76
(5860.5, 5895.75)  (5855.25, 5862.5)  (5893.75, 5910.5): -0.44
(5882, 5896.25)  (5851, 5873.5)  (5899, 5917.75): 2.49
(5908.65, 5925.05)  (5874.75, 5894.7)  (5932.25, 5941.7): -0.79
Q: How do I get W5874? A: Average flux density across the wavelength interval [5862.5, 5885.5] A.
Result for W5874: 9.91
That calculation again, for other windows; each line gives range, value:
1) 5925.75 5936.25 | 9.31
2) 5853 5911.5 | 9.17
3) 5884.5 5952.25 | 9.08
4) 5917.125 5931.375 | 9.4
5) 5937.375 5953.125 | 9.59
